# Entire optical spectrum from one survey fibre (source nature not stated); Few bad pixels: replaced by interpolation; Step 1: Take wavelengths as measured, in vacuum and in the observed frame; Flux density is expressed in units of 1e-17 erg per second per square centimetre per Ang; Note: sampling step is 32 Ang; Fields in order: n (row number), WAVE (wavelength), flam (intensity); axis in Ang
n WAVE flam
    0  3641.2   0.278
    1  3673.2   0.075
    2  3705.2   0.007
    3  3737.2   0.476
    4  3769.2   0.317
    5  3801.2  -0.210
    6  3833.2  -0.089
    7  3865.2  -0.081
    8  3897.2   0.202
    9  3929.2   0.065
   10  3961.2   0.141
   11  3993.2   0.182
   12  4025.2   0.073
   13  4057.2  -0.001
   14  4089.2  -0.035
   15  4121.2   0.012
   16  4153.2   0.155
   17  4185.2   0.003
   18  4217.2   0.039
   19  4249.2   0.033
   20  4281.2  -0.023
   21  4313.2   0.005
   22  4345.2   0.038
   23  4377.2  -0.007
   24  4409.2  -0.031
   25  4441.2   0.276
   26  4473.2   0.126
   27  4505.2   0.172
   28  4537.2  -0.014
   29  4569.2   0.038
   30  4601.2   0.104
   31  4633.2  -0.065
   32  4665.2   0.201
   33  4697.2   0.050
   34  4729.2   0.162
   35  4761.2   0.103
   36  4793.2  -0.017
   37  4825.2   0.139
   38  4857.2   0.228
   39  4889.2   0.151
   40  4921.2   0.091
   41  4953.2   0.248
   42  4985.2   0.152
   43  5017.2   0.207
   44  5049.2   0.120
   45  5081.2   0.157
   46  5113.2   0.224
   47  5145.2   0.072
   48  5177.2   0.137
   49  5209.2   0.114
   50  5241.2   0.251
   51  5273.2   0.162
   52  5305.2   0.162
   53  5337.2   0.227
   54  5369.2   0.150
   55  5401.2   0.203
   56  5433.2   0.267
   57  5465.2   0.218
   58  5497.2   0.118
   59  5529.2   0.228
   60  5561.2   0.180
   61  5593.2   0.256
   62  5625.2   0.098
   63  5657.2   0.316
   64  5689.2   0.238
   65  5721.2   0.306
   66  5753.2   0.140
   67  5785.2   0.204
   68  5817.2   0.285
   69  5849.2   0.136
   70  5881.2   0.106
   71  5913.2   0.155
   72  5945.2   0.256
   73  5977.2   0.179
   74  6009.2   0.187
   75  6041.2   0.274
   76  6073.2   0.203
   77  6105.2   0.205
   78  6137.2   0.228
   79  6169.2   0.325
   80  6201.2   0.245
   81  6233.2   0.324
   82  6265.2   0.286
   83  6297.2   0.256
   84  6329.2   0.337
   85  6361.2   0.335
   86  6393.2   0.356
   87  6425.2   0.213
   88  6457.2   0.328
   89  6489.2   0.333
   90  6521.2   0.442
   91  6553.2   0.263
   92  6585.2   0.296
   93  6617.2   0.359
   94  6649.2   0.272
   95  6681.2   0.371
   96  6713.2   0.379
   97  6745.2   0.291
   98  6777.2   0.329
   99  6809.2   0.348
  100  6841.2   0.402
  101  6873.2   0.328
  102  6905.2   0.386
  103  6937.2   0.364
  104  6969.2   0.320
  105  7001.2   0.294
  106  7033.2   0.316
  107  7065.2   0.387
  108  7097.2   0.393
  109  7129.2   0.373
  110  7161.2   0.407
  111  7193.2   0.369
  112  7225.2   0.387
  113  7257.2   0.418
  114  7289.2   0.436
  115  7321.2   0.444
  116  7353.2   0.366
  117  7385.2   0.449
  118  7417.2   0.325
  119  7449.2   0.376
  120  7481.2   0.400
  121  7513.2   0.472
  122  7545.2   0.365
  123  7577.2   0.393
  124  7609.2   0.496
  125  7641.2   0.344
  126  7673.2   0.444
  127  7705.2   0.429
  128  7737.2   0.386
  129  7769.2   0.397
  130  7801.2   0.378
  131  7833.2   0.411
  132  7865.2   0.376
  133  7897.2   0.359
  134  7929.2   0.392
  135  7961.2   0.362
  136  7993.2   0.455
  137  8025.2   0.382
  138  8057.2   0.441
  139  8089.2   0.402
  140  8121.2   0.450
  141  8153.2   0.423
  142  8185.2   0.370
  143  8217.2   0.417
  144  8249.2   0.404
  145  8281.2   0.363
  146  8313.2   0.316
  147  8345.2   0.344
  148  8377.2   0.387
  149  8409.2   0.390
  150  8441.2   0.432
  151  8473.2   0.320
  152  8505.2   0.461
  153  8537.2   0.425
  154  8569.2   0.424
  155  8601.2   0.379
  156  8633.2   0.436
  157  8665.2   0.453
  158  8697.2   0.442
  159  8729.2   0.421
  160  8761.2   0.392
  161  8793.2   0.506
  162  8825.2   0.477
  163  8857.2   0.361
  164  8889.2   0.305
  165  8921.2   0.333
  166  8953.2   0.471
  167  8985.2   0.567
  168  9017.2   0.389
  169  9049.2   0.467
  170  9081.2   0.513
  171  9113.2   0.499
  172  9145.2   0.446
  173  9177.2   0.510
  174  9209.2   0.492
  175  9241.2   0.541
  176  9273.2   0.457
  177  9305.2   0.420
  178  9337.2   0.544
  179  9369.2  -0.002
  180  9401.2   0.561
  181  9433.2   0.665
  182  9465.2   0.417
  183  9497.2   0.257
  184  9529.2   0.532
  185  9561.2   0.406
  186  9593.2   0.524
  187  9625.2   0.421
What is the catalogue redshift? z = 0.62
